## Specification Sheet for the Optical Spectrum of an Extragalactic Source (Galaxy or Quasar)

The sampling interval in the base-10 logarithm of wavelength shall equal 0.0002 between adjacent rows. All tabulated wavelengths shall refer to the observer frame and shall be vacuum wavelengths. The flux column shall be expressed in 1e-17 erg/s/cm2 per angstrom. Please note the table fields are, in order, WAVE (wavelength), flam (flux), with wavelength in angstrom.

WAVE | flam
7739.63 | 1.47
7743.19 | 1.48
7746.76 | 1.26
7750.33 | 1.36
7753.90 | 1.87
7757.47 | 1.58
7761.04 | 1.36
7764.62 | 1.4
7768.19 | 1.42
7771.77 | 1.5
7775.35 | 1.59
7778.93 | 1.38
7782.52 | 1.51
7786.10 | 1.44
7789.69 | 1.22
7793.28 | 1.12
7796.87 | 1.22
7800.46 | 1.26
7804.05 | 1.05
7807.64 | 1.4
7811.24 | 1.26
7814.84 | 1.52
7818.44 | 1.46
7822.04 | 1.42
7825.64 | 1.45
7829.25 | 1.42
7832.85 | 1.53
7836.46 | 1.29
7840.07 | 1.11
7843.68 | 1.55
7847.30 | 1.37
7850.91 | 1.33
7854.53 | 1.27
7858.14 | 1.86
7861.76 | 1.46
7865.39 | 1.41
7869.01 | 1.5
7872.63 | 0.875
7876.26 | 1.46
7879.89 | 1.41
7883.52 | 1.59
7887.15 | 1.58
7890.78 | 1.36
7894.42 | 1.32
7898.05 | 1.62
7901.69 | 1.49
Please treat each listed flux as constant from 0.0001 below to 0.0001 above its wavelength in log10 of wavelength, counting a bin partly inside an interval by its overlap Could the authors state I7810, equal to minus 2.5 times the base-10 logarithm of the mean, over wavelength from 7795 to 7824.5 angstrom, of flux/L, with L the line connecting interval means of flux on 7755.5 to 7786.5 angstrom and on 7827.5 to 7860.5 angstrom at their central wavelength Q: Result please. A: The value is 0.09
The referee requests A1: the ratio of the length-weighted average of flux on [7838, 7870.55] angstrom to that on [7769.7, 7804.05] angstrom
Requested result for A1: 1.1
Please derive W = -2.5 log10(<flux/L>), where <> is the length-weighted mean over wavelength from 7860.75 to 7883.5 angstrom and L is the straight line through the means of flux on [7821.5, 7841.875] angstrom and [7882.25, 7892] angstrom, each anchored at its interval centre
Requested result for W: 0.08 mag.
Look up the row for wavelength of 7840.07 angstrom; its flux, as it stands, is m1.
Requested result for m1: 1.11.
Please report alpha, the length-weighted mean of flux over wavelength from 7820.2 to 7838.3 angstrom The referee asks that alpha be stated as 1.42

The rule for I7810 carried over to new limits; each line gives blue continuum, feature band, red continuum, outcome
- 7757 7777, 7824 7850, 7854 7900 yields 0.05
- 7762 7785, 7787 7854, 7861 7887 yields 0.08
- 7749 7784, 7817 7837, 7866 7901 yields 0.01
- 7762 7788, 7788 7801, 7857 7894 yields 0.21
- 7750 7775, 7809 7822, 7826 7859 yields 0.02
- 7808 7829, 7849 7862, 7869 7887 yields -0.07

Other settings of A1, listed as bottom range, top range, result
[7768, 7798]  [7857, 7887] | 1.05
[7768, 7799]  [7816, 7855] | 1.01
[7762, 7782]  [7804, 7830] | 0.96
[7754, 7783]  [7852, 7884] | 0.95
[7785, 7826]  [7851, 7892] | 1.09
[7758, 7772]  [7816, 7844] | 0.98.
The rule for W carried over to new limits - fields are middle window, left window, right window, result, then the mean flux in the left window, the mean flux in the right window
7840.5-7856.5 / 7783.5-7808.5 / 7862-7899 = -0.011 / 1.25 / 1.41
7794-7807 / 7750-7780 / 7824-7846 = 0.210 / 1.51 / 1.39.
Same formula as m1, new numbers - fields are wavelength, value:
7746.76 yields 1.26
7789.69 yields 1.22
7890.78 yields 1.36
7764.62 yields 1.4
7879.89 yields 1.41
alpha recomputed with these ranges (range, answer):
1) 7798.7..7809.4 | 1.24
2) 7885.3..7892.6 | 1.47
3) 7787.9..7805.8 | 1.17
